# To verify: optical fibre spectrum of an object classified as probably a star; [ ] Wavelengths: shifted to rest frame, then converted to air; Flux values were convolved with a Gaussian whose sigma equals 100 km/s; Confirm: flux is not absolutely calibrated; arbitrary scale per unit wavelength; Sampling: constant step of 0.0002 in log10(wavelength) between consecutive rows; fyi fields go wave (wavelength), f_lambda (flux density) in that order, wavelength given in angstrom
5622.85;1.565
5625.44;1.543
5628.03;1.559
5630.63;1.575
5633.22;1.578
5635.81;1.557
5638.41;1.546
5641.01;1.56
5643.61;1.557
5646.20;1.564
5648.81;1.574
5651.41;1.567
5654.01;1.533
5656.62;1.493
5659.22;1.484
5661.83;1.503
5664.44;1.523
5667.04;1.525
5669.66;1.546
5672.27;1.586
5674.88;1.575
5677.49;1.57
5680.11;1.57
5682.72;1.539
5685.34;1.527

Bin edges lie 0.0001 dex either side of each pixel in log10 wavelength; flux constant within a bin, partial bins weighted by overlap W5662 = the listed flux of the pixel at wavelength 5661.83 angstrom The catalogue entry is 1.503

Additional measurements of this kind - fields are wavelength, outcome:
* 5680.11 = 1.57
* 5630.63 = 1.575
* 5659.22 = 1.484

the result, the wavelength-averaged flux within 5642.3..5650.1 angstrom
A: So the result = 1.56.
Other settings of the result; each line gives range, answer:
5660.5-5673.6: 1.54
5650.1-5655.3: 1.55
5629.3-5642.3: 1.56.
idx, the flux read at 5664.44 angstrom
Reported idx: 1.523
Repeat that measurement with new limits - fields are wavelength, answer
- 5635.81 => 1.557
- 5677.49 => 1.57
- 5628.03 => 1.559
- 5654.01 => 1.533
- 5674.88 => 1.575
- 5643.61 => 1.557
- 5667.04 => 1.525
